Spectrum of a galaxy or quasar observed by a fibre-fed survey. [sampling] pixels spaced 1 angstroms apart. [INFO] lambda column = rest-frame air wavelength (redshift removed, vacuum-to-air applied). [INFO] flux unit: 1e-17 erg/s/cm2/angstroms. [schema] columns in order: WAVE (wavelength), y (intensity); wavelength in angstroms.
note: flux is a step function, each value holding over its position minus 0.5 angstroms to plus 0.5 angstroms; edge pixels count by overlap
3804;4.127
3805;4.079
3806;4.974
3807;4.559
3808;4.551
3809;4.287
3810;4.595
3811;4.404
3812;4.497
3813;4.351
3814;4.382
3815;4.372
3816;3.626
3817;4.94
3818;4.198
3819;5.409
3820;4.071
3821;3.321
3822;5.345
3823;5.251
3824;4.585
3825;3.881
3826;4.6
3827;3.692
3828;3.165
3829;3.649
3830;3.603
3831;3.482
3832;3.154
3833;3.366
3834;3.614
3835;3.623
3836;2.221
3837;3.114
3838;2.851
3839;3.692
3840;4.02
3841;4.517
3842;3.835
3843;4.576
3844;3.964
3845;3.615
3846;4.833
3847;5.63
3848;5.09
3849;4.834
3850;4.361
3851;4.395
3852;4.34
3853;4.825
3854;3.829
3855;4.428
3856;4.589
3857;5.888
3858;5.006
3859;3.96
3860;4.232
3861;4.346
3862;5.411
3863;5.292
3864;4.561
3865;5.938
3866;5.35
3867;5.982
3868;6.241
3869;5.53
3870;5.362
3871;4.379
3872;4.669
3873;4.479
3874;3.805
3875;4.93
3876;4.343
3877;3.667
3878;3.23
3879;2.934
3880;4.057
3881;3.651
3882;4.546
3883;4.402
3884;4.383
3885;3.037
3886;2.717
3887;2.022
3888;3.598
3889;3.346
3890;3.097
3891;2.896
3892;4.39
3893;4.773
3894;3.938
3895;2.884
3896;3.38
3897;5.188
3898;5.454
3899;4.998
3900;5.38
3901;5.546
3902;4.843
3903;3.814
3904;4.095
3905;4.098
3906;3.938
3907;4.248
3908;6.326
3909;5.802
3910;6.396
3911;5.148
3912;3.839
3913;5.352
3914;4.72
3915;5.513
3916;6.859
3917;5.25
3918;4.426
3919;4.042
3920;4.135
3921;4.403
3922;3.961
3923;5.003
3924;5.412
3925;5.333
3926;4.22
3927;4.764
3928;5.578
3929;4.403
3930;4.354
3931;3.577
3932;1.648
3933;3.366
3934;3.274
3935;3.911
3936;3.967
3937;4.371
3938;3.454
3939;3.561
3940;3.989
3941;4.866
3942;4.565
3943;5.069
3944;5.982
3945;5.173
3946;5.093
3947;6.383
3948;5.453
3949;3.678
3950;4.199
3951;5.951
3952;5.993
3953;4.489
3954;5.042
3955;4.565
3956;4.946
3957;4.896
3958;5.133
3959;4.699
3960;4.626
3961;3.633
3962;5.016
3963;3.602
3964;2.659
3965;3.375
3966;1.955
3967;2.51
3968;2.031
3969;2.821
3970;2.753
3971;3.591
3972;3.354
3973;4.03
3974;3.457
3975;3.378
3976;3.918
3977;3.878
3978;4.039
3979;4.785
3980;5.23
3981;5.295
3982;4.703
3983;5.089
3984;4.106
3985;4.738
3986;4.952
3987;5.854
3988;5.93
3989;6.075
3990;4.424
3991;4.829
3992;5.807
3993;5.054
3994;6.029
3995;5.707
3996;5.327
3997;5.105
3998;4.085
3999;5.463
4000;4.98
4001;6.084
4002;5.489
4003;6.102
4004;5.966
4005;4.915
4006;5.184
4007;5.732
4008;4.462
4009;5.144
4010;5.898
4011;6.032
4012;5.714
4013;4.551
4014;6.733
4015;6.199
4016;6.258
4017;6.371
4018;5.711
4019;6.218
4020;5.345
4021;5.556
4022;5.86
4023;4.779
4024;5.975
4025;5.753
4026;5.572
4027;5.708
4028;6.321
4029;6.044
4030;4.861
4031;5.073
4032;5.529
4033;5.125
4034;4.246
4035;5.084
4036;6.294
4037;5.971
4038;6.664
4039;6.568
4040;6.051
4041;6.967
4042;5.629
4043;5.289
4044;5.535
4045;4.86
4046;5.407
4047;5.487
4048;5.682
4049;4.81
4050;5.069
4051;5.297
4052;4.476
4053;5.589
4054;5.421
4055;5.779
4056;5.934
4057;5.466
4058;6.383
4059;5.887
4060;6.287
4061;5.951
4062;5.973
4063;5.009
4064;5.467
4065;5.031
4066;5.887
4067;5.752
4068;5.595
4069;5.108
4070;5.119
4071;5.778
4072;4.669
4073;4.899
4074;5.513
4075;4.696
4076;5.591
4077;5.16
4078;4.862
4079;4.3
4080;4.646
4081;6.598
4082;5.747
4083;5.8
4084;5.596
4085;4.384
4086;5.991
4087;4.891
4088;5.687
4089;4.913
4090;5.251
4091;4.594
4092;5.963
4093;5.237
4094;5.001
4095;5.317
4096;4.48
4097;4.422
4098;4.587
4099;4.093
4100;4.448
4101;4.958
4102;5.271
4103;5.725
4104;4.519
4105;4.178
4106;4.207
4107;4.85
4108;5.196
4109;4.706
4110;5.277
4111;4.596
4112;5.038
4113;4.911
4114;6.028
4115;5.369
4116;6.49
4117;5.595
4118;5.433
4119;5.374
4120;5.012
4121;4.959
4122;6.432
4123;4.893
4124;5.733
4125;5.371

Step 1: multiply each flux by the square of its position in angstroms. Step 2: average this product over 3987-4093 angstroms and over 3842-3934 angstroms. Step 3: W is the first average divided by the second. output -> 1.32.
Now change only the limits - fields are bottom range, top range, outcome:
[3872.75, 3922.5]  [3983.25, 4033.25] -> 1.34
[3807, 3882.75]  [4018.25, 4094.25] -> 1.41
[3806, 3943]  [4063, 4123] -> 1.33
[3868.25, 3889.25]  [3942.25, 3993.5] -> 1.17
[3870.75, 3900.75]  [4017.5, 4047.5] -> 1.54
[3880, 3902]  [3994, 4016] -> 1.46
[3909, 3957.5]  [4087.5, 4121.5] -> 1.17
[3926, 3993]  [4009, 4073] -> 1.34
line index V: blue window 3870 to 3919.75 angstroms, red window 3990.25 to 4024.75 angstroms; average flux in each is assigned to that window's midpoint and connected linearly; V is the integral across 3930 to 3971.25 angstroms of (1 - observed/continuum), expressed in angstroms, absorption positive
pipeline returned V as 6.6 angstroms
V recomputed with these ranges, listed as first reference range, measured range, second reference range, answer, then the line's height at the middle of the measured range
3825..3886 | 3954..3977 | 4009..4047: 6.5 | 5.19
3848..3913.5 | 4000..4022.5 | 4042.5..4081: -2.5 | 5.13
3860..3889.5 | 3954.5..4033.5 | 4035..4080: 3.2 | 5.11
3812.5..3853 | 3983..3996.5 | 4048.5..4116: -1.4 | 4.81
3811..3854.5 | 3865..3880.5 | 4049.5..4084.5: -1.1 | 4.34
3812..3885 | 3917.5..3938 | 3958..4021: 1.8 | 4.59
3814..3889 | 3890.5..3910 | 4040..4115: -0.5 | 4.46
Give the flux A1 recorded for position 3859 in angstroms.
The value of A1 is 3.96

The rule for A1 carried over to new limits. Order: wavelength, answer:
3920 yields 4.135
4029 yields 6.044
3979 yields 4.785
